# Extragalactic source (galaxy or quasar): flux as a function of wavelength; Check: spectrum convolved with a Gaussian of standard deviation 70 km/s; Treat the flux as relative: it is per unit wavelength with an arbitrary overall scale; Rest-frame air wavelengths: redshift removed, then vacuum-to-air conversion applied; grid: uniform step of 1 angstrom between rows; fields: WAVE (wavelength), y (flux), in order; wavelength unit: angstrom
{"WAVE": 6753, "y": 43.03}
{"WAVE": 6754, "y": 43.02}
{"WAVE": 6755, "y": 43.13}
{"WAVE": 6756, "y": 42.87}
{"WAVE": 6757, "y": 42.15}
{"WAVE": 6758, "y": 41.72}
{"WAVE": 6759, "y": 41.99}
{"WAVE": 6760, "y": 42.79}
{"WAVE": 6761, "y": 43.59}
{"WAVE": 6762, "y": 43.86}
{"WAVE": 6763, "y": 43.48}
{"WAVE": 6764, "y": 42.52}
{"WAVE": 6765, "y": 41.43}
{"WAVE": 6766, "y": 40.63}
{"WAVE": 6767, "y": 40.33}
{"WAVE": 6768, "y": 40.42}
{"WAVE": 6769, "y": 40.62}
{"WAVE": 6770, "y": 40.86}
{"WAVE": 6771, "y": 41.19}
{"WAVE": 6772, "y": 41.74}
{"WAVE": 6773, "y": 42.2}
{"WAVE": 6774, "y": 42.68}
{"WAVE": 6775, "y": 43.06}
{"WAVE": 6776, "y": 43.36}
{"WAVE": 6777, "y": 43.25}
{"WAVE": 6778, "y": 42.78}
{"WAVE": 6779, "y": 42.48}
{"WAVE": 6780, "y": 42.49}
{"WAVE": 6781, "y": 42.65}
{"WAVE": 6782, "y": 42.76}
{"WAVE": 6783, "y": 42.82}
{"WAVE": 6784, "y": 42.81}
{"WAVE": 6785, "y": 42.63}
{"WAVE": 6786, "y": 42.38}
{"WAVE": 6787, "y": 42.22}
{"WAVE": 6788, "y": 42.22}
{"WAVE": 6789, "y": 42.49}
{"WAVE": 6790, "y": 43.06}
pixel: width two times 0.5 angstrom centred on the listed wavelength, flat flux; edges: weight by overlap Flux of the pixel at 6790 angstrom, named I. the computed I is 43.06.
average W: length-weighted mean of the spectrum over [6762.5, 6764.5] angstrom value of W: 43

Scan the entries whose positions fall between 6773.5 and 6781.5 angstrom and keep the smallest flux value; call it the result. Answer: 42.48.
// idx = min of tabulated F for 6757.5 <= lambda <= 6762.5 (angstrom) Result 41.72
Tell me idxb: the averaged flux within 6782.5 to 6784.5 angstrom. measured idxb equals 42.8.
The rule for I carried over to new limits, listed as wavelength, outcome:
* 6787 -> 42.22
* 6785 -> 42.63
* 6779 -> 42.48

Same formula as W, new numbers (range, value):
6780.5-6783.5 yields 42.7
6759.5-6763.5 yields 43.4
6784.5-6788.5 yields 42.4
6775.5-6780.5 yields 42.9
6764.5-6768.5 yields 40.7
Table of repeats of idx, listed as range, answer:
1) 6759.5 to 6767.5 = 40.33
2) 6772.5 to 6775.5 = 42.2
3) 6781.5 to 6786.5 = 42.38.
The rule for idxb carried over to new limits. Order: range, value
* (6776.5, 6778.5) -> 43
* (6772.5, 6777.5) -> 42.9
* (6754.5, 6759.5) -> 42.4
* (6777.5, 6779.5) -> 42.6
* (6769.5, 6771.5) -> 41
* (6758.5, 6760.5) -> 42.4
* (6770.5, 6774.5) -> 42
